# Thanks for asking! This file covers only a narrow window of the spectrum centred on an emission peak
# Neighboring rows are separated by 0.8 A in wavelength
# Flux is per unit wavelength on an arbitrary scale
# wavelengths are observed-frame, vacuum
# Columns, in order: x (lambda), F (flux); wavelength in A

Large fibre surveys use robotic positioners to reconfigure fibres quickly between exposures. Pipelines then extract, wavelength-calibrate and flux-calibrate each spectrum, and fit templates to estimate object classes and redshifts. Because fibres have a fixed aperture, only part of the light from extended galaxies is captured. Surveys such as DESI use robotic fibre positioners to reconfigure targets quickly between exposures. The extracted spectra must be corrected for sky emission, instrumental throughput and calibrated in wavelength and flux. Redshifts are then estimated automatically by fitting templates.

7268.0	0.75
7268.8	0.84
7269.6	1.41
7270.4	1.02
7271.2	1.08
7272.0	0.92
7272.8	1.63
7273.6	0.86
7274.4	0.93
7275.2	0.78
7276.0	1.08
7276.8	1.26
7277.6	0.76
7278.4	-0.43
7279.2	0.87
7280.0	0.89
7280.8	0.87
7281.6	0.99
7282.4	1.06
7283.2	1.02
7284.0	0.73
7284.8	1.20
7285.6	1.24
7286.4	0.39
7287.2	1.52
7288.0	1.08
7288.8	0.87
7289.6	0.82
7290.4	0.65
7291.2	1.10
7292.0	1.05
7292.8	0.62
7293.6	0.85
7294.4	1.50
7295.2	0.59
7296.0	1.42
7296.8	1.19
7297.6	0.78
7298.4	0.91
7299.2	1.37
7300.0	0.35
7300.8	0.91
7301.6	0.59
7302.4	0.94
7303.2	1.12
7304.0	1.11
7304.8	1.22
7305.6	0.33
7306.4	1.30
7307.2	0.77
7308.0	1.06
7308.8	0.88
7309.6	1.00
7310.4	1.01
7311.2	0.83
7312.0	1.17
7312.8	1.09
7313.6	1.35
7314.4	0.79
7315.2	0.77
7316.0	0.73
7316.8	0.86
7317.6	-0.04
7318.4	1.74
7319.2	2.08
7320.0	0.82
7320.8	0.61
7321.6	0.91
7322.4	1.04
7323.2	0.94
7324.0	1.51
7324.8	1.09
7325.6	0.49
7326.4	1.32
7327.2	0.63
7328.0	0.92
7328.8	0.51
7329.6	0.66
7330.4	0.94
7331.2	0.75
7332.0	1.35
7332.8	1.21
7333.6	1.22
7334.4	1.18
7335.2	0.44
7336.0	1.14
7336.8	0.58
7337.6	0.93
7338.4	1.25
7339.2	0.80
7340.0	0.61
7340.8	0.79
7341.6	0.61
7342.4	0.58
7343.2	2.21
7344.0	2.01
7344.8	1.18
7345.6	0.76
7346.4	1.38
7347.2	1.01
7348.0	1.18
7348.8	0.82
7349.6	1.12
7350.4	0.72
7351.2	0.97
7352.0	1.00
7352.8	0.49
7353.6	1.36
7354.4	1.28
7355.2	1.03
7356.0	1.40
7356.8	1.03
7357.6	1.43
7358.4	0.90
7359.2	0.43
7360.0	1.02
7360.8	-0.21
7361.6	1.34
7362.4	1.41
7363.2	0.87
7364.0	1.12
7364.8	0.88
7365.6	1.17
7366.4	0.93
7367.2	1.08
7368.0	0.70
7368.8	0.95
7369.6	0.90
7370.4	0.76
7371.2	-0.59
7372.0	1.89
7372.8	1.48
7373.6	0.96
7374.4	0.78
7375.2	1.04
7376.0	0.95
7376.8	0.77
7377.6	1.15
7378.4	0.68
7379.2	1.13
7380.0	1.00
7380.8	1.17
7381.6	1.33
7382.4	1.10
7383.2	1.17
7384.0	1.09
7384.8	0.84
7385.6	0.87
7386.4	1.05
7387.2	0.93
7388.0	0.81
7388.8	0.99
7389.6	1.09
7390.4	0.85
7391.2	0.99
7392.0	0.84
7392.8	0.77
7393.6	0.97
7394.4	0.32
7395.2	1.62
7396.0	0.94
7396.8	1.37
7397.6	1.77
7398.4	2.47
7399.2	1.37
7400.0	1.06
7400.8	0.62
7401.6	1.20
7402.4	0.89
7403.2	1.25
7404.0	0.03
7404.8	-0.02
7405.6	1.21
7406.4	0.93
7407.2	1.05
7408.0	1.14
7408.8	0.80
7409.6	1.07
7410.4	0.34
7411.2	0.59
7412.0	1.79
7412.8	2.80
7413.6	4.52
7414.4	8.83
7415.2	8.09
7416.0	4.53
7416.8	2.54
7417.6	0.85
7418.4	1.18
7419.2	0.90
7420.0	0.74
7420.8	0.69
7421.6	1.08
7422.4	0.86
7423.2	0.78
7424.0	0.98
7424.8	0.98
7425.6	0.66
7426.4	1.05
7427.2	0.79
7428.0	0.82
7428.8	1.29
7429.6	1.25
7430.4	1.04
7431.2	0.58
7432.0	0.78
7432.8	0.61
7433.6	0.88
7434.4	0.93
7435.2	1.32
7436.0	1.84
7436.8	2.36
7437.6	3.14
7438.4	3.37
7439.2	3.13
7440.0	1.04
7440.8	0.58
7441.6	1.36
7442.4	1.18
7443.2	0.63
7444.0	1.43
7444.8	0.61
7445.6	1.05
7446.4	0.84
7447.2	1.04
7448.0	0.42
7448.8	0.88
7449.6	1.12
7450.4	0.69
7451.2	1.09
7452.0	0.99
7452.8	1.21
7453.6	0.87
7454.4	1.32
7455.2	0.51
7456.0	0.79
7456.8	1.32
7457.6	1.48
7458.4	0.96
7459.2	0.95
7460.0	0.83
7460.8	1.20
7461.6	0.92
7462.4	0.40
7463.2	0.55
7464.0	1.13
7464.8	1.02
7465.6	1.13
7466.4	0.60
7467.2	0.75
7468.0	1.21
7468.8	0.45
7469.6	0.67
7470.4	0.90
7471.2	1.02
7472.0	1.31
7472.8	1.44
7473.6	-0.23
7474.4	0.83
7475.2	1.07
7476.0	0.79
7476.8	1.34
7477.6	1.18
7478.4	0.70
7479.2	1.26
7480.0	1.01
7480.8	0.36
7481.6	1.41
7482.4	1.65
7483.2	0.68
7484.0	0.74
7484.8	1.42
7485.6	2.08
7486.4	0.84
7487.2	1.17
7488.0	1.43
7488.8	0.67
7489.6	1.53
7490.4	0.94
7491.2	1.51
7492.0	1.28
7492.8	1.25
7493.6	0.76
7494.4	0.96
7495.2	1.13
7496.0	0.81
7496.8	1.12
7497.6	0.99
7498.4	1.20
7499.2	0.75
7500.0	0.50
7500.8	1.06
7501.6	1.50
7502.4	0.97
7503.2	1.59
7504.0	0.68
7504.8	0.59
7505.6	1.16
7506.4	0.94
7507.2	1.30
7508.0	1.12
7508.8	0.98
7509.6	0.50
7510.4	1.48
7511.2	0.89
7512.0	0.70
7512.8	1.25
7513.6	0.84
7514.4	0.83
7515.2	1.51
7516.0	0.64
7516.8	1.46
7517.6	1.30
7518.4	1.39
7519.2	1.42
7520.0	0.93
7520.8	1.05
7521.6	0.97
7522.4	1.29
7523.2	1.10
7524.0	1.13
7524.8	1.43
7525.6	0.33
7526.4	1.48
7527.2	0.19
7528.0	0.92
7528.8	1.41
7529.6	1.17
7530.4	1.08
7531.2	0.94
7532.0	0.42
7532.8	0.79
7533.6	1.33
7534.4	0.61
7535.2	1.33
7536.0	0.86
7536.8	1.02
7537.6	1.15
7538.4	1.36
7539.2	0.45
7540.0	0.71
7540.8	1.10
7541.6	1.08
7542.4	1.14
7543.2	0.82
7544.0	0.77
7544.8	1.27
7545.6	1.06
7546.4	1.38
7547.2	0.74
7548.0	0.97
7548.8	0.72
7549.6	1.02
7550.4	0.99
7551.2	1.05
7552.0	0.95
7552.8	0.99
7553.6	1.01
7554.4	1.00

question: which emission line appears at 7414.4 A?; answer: H-alpha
